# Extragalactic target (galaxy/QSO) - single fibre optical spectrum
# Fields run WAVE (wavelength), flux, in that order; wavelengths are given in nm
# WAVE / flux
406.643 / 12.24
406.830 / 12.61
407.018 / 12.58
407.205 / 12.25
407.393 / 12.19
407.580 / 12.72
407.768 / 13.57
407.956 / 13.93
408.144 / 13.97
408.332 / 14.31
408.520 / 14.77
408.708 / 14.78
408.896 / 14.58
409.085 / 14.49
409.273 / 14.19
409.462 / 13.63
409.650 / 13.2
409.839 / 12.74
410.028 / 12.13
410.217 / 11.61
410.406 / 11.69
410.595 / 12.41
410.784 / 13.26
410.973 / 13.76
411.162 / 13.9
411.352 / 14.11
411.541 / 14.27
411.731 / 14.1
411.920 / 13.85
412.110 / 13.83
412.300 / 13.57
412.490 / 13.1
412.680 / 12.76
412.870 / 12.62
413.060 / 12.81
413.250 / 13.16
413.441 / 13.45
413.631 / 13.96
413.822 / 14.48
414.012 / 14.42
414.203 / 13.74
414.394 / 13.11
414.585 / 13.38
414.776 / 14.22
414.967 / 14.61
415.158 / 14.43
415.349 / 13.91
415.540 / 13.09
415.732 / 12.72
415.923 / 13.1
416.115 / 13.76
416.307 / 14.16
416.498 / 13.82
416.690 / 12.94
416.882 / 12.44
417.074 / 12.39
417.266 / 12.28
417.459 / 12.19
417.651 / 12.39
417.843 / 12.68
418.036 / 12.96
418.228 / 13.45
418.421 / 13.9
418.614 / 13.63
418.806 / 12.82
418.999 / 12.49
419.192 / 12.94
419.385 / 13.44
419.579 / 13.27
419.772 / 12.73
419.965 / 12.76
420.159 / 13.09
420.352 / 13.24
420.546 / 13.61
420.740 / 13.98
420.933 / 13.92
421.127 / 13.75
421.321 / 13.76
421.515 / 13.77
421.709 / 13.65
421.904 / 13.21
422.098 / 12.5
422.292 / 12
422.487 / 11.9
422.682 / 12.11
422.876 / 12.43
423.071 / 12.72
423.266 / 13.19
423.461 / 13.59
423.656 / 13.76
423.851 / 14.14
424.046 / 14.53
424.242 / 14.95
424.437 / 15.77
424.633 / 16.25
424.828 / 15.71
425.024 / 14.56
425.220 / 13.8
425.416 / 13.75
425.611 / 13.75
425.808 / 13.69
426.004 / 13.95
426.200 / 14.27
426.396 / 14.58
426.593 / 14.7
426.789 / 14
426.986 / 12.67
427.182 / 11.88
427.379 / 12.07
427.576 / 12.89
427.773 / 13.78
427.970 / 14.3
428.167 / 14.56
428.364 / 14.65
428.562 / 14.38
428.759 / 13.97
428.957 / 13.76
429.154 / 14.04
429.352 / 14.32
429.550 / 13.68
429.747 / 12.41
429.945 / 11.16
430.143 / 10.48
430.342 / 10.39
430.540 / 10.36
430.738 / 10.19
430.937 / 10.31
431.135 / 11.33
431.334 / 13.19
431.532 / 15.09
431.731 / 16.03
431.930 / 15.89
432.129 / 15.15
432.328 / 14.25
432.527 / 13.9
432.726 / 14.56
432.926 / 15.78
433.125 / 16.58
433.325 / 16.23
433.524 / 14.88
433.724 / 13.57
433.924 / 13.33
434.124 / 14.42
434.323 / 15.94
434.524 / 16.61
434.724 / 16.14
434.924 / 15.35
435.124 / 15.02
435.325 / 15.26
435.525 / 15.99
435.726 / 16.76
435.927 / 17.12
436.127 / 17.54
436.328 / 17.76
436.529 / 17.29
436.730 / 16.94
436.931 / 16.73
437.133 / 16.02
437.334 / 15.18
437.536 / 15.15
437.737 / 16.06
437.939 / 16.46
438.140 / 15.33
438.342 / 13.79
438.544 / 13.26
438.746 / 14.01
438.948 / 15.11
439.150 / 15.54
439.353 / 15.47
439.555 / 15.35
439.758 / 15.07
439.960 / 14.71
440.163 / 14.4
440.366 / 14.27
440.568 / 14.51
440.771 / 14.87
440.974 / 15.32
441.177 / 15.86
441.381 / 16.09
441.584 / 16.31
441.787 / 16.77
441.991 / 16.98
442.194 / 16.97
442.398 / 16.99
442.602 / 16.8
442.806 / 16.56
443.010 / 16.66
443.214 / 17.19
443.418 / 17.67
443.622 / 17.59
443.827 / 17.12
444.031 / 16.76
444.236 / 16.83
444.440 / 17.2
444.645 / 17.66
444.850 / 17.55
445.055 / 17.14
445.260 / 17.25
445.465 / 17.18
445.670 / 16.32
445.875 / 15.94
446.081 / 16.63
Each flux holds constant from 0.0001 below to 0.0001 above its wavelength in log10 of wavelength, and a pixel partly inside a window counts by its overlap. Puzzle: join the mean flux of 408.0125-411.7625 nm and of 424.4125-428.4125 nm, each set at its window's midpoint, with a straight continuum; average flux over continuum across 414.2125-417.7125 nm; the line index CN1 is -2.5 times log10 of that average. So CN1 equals 0.04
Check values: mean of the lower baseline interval 13.6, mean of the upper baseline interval 14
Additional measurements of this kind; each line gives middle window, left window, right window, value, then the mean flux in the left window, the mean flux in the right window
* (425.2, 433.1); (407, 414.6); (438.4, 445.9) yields 0.12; 13.5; 16.1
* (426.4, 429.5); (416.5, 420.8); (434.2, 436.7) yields 0.09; 13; 16.4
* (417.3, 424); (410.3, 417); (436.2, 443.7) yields 0.08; 13.5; 15.9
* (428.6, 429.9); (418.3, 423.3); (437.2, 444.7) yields 0.05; 13.1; 15.9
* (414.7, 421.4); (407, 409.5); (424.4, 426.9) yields 0.07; 13.7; 14.5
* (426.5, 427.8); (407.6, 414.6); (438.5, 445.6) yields 0.14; 13.5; 16.2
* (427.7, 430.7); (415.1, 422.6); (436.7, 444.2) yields 0.11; 13.1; 15.8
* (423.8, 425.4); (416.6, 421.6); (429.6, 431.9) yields -0.18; 13.1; 12.1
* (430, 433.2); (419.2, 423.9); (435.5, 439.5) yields 0.12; 13.2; 15.9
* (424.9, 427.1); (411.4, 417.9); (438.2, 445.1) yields 0.04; 13.4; 16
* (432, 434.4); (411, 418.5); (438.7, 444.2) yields 0.02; 13.4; 16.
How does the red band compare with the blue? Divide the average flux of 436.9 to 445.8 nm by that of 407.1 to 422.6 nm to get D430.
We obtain 1.2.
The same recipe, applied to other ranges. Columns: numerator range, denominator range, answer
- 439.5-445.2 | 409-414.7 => 1.22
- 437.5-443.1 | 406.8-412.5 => 1.16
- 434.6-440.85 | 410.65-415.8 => 1.14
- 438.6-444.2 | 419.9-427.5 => 1.17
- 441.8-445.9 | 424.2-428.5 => 1.21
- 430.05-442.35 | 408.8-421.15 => 1.13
